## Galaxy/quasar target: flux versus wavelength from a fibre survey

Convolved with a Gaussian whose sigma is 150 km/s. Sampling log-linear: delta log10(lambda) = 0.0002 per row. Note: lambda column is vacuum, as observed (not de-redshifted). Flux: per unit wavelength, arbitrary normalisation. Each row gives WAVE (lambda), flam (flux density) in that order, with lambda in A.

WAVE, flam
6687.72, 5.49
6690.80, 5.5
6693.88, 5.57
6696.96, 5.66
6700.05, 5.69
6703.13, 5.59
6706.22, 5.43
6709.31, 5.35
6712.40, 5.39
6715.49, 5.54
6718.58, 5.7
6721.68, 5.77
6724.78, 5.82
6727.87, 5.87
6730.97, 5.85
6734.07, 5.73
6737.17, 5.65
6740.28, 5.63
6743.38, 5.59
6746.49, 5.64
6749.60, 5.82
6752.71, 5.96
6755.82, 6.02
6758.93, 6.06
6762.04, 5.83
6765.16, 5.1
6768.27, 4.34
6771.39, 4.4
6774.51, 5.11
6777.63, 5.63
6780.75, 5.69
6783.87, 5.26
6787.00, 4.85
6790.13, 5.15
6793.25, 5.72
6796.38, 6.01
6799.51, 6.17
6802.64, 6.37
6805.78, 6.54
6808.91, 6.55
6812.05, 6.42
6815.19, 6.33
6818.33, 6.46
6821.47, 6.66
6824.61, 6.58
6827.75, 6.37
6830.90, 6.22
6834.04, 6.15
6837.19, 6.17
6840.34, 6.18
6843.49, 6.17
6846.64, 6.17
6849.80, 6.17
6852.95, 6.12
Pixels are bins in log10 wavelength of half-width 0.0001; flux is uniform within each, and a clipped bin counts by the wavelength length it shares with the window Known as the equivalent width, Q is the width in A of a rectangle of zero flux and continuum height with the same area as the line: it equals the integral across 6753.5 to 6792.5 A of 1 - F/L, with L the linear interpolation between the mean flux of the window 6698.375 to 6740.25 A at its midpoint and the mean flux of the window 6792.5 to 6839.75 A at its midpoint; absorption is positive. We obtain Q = 4.6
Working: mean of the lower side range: 5.64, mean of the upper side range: 6.32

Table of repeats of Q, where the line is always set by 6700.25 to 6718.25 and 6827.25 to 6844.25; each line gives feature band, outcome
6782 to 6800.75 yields 1.38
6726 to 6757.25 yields -0.55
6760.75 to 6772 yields 1.69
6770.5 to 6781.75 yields 1.22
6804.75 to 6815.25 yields -0.72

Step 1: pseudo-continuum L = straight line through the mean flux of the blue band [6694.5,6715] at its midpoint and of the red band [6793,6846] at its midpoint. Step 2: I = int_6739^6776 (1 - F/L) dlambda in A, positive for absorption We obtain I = 2.7 A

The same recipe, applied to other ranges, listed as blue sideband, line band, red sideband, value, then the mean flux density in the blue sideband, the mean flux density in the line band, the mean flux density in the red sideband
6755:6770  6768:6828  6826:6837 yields 0.1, 5.43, 5.85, 6.24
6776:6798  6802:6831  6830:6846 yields -2.9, 5.47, 6.46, 6.18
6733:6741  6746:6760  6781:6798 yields -0.8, 5.67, 5.91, 5.42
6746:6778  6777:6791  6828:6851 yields 0.8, 5.43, 5.3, 6.19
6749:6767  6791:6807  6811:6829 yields 0.3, 5.78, 6.11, 6.47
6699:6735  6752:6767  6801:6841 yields 0.5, 5.64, 5.76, 6.39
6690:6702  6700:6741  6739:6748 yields -0.2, 5.61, 5.64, 5.62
